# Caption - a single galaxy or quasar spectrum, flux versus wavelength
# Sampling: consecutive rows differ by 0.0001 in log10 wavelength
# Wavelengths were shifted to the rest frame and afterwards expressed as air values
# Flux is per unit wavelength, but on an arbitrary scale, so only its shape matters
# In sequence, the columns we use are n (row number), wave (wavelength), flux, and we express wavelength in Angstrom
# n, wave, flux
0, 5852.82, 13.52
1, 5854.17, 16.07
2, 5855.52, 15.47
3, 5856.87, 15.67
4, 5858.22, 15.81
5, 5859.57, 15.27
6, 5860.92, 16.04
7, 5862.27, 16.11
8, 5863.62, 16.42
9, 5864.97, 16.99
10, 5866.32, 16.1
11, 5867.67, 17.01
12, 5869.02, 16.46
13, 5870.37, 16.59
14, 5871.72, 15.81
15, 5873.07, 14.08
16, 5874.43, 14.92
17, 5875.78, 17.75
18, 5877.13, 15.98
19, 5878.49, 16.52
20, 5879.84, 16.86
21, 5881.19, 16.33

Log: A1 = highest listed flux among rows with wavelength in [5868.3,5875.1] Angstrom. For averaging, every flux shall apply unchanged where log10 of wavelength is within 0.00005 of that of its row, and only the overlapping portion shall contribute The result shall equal 16.59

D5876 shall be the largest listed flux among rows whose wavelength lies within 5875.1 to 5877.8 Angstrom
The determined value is 17.75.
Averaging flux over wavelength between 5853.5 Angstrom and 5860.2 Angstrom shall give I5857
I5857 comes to 15.6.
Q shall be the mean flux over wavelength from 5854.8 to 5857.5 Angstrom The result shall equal 15.6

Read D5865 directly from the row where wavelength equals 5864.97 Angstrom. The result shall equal 16.99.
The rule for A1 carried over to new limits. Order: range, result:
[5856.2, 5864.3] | 16.42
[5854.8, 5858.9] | 15.81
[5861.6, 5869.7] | 17.01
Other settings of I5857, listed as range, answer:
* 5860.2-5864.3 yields 16.2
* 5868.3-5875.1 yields 15.6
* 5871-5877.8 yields 15.7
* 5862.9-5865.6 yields 16.7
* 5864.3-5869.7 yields 16.7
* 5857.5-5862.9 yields 15.8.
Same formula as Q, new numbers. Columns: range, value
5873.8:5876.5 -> 16.4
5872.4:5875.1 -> 14.5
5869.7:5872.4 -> 16.2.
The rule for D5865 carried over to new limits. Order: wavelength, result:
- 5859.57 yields 15.27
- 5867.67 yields 17.01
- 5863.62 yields 16.42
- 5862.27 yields 16.11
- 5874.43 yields 14.92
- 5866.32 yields 16.1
